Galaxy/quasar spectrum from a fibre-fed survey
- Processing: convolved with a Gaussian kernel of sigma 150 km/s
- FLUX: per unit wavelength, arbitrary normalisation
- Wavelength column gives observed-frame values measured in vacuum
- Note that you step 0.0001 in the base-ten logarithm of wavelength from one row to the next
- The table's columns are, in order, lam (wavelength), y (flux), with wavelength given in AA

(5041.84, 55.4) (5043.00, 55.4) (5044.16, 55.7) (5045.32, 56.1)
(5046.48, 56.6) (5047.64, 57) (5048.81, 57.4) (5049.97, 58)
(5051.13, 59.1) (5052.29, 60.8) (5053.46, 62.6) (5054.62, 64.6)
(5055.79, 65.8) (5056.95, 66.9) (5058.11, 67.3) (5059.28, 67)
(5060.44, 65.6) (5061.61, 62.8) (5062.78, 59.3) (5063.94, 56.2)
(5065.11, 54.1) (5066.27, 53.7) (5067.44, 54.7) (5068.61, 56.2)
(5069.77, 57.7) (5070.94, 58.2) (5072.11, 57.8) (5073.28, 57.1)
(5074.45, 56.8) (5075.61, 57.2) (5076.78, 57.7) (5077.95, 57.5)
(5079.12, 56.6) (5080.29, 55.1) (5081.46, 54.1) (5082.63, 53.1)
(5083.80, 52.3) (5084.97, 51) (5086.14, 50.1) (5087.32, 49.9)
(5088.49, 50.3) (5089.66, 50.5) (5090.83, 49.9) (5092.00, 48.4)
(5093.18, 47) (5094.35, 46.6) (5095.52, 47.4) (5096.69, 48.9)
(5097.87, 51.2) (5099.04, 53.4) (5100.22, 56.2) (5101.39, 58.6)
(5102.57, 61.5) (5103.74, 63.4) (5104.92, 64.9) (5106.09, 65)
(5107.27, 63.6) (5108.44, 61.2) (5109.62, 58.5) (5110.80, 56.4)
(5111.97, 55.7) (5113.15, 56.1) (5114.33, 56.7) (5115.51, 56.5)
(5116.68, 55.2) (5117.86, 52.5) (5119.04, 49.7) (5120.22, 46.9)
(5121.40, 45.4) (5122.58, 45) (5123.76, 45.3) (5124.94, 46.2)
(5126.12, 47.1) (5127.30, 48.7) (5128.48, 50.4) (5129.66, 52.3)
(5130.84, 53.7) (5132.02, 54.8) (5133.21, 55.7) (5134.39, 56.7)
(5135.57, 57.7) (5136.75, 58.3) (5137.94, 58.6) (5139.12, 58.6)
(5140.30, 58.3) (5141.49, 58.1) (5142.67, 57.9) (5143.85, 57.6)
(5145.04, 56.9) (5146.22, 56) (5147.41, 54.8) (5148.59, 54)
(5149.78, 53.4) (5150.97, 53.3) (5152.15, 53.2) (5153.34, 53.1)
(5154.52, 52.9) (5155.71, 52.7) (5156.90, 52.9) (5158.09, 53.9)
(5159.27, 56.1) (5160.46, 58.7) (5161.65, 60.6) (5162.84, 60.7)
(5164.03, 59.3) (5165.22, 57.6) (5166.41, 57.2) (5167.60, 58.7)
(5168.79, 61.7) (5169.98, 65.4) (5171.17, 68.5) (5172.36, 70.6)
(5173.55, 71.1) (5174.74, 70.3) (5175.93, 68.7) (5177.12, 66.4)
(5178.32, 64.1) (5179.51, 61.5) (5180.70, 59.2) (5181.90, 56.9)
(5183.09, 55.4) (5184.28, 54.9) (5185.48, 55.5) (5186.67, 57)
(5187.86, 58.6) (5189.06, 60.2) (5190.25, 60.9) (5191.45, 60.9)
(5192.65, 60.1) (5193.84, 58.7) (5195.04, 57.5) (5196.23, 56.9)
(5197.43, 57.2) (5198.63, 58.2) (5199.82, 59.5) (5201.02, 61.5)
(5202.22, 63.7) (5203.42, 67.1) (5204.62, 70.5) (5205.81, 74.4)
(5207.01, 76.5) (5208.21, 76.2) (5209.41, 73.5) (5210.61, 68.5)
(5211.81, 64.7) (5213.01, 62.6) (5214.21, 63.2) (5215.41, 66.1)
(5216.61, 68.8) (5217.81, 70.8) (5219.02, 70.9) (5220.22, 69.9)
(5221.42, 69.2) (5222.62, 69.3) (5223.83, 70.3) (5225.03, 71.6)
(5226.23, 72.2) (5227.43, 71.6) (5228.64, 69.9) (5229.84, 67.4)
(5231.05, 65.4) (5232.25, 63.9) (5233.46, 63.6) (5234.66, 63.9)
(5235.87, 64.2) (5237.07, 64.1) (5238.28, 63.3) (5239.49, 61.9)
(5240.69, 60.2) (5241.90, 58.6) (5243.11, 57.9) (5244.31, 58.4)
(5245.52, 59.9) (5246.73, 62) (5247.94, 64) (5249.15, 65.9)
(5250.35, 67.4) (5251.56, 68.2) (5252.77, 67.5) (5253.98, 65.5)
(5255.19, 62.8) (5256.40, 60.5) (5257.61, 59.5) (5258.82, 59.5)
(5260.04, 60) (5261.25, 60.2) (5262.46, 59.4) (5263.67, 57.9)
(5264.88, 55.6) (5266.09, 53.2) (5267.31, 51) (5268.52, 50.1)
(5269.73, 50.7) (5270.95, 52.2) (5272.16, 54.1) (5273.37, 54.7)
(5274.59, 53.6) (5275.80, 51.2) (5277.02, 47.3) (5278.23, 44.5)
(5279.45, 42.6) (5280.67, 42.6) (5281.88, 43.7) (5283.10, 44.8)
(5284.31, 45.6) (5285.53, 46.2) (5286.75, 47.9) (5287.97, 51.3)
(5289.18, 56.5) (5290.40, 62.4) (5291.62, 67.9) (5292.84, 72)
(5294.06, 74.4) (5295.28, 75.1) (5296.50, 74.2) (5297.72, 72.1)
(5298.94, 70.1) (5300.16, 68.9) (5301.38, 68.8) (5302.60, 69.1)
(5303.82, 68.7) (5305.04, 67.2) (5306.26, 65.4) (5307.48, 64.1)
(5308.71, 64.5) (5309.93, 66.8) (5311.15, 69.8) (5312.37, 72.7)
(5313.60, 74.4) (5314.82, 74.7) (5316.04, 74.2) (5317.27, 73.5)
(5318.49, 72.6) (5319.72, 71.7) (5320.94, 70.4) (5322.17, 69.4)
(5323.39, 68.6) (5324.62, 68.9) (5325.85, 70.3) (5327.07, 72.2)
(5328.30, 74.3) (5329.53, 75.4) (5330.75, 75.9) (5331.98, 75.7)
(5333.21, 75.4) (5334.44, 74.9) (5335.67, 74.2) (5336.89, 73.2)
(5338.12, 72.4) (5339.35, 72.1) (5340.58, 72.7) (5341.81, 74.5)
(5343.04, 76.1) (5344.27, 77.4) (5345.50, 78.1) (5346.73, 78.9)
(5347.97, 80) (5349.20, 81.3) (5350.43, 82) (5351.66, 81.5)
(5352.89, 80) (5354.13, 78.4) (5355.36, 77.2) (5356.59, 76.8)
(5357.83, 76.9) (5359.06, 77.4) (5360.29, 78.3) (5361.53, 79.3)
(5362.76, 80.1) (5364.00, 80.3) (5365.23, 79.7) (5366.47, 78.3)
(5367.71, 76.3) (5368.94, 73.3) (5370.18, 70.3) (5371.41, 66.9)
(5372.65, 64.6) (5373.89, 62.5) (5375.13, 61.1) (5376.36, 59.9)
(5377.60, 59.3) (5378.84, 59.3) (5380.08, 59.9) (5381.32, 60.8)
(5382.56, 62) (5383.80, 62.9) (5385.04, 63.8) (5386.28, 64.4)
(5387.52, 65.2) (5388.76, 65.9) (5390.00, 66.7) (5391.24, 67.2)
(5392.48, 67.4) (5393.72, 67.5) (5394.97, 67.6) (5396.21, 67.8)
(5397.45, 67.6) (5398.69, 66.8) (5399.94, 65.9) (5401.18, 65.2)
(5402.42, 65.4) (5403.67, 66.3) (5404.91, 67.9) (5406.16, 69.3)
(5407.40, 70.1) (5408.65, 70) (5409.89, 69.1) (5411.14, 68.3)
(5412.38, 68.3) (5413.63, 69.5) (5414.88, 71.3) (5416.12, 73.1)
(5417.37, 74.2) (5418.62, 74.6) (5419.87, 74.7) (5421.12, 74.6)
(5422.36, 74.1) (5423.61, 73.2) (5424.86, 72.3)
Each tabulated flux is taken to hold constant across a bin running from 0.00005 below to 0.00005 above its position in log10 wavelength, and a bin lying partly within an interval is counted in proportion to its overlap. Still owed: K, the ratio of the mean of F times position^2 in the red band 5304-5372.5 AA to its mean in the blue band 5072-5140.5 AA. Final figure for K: 1.50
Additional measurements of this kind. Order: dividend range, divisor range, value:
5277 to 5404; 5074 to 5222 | 1.27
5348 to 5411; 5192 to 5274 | 1.17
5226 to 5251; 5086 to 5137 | 1.26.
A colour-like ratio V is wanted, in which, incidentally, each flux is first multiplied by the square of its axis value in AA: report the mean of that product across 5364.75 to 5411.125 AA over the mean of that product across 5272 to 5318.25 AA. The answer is 1.12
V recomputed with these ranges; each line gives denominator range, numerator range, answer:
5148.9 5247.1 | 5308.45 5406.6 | 1.21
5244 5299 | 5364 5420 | 1.22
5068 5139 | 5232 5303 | 1.16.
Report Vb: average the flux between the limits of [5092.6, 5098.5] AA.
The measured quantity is 48.3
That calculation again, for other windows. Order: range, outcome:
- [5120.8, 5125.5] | 45.5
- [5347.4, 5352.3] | 81.3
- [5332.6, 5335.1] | 75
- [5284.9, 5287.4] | 46.9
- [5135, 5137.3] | 58.1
